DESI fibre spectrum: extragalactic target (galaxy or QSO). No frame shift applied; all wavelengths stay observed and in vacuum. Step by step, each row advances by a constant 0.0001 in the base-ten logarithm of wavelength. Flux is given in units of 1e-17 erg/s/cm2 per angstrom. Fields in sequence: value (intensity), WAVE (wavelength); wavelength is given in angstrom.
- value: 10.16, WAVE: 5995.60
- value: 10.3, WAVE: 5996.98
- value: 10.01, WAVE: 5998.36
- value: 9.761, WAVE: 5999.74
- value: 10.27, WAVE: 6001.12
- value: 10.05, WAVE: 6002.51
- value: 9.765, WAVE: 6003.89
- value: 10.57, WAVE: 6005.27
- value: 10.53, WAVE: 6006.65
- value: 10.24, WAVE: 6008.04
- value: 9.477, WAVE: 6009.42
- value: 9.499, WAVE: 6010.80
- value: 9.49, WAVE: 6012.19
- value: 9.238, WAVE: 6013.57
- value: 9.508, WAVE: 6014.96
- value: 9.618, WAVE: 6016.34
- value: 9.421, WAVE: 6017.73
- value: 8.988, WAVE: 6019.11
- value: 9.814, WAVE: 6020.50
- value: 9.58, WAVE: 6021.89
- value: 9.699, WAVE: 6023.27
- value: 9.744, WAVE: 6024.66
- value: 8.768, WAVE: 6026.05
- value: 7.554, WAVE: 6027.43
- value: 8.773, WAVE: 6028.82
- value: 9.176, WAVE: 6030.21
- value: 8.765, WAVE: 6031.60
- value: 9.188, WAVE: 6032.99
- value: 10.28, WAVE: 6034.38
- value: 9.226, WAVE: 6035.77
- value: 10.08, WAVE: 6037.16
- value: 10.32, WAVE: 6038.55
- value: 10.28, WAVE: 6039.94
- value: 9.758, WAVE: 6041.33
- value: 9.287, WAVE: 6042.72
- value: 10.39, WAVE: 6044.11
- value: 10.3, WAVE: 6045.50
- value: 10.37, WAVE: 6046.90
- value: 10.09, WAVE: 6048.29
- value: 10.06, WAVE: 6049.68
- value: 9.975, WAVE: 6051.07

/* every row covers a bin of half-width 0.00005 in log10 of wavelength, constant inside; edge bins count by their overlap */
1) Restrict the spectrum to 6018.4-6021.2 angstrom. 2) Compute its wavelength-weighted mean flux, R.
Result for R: 9.4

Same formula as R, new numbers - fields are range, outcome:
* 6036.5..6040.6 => 10.2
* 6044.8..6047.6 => 10.3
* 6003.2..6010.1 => 10.1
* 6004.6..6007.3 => 10.6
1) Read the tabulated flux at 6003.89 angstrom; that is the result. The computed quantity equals 9.765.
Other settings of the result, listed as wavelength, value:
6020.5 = 9.814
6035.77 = 9.226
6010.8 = 9.499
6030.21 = 9.176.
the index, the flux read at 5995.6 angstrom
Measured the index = 10.16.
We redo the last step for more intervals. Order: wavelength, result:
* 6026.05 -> 8.768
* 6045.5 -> 10.3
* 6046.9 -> 10.37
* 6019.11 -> 8.988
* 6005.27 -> 10.57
